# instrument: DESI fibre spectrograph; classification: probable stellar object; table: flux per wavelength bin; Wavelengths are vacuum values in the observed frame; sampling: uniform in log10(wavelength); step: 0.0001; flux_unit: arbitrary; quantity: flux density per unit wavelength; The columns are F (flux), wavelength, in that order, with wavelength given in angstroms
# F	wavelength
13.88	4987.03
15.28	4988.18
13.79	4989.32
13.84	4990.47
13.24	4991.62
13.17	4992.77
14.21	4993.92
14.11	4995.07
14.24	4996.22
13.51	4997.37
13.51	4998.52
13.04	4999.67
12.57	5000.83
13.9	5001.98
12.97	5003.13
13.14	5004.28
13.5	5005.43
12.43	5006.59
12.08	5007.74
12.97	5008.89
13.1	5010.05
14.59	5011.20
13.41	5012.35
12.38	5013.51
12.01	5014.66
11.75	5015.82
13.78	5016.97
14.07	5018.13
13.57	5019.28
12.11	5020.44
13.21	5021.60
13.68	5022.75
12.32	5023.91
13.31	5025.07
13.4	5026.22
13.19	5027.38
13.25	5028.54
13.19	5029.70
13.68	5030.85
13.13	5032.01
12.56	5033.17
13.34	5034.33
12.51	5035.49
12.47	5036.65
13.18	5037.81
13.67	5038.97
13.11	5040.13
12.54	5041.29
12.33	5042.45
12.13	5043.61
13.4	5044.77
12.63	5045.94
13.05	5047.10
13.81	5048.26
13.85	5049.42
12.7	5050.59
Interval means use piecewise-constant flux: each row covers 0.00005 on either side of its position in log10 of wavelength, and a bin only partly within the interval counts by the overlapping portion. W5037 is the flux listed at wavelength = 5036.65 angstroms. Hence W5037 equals 12.47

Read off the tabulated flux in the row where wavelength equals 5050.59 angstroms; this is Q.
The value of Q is 12.7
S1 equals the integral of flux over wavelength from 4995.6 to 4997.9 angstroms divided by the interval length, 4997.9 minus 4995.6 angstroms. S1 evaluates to 13.9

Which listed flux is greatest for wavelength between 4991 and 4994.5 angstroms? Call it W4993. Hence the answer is 14.21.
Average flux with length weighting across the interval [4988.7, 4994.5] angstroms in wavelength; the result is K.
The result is 13.7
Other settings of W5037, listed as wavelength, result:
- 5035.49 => 12.51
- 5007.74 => 12.08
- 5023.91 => 12.32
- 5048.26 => 13.81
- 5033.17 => 12.56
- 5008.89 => 12.97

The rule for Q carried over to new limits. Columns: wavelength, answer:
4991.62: 13.24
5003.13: 12.97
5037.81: 13.18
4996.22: 14.24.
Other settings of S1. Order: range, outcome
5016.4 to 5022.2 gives 13.3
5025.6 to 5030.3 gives 13.3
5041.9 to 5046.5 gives 12.6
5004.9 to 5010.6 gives 12.8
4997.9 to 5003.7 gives 13.2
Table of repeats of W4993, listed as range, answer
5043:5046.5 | 13.4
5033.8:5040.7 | 13.67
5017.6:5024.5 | 14.07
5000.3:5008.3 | 13.9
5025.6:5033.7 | 13.68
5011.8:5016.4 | 13.41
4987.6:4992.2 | 15.28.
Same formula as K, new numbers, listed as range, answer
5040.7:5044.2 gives 12.4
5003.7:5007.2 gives 13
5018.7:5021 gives 12.9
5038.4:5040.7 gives 13.4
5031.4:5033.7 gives 12.8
